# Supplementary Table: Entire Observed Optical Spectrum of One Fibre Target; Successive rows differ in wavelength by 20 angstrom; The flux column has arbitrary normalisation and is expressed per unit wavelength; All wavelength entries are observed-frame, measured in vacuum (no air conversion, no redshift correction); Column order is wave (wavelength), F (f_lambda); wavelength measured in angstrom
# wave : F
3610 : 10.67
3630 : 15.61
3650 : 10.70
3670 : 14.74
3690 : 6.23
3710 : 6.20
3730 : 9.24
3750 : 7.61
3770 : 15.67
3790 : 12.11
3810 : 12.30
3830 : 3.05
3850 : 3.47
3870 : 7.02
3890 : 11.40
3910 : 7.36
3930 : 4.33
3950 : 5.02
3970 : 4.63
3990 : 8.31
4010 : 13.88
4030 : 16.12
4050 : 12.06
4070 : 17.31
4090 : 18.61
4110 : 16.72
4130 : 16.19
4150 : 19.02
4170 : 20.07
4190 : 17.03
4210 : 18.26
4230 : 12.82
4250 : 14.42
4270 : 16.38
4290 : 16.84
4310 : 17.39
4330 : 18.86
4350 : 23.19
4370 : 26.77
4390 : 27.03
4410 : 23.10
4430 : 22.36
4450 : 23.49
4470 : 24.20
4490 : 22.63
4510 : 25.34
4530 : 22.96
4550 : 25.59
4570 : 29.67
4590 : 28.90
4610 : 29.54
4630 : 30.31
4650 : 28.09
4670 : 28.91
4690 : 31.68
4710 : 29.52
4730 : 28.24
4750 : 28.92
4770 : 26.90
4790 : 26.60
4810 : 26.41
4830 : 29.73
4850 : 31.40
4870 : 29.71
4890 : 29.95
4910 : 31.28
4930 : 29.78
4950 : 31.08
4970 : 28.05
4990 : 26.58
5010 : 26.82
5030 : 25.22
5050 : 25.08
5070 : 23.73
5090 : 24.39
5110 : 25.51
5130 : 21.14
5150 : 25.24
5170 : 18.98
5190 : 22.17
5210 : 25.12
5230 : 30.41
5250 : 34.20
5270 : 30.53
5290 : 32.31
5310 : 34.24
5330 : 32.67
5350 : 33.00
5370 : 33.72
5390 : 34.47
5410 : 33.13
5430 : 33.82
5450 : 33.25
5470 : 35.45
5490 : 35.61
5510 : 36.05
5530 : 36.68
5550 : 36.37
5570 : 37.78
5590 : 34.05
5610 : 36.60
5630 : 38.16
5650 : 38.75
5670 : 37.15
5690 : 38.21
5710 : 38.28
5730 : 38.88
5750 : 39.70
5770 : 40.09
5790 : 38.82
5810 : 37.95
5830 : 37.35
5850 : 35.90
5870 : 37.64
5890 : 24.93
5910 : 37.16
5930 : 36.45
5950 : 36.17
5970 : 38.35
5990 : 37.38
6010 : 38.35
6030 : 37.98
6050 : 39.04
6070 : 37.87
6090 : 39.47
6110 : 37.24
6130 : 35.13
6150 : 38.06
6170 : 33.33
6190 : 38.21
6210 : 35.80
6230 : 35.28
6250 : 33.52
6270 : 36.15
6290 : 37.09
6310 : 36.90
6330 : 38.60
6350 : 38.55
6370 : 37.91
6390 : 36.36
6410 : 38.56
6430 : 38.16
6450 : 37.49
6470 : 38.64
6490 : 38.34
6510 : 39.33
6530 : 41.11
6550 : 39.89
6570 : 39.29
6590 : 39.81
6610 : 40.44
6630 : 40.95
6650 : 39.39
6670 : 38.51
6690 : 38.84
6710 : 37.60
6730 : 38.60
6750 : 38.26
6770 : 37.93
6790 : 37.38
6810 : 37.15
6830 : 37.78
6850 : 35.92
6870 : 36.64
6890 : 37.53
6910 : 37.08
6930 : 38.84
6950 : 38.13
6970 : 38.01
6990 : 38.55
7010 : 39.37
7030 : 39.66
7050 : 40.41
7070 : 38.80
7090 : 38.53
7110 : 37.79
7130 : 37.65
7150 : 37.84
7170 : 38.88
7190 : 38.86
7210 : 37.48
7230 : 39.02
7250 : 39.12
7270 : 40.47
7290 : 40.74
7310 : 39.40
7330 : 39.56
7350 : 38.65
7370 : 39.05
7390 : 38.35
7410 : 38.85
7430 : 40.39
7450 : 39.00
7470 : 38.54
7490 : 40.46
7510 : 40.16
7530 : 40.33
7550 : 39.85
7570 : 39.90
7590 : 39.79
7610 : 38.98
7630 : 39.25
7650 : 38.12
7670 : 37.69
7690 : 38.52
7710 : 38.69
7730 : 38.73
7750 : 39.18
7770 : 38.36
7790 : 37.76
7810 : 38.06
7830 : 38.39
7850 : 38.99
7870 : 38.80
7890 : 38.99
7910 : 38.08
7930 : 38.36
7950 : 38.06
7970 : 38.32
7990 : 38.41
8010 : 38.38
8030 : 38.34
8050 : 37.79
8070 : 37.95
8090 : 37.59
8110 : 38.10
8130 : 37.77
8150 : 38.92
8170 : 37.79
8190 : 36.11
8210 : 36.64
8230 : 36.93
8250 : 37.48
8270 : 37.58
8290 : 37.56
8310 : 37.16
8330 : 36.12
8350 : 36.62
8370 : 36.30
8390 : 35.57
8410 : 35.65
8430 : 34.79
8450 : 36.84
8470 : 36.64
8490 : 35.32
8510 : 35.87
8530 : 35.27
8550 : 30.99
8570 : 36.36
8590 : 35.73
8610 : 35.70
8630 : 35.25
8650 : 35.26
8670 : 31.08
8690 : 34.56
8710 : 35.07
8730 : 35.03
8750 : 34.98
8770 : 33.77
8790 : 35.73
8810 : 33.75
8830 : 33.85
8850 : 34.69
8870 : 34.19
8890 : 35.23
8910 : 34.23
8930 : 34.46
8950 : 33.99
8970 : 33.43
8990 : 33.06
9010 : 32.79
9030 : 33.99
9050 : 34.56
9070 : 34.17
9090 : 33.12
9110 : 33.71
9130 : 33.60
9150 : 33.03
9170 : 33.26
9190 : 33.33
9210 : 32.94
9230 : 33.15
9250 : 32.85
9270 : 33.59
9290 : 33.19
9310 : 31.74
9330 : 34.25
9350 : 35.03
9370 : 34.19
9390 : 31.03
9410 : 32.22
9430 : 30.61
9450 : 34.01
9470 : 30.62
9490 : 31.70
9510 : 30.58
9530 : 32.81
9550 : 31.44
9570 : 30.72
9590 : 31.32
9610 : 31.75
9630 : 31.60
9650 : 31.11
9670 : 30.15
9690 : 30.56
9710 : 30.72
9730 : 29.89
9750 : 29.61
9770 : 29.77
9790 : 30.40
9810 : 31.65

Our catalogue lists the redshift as 0.000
